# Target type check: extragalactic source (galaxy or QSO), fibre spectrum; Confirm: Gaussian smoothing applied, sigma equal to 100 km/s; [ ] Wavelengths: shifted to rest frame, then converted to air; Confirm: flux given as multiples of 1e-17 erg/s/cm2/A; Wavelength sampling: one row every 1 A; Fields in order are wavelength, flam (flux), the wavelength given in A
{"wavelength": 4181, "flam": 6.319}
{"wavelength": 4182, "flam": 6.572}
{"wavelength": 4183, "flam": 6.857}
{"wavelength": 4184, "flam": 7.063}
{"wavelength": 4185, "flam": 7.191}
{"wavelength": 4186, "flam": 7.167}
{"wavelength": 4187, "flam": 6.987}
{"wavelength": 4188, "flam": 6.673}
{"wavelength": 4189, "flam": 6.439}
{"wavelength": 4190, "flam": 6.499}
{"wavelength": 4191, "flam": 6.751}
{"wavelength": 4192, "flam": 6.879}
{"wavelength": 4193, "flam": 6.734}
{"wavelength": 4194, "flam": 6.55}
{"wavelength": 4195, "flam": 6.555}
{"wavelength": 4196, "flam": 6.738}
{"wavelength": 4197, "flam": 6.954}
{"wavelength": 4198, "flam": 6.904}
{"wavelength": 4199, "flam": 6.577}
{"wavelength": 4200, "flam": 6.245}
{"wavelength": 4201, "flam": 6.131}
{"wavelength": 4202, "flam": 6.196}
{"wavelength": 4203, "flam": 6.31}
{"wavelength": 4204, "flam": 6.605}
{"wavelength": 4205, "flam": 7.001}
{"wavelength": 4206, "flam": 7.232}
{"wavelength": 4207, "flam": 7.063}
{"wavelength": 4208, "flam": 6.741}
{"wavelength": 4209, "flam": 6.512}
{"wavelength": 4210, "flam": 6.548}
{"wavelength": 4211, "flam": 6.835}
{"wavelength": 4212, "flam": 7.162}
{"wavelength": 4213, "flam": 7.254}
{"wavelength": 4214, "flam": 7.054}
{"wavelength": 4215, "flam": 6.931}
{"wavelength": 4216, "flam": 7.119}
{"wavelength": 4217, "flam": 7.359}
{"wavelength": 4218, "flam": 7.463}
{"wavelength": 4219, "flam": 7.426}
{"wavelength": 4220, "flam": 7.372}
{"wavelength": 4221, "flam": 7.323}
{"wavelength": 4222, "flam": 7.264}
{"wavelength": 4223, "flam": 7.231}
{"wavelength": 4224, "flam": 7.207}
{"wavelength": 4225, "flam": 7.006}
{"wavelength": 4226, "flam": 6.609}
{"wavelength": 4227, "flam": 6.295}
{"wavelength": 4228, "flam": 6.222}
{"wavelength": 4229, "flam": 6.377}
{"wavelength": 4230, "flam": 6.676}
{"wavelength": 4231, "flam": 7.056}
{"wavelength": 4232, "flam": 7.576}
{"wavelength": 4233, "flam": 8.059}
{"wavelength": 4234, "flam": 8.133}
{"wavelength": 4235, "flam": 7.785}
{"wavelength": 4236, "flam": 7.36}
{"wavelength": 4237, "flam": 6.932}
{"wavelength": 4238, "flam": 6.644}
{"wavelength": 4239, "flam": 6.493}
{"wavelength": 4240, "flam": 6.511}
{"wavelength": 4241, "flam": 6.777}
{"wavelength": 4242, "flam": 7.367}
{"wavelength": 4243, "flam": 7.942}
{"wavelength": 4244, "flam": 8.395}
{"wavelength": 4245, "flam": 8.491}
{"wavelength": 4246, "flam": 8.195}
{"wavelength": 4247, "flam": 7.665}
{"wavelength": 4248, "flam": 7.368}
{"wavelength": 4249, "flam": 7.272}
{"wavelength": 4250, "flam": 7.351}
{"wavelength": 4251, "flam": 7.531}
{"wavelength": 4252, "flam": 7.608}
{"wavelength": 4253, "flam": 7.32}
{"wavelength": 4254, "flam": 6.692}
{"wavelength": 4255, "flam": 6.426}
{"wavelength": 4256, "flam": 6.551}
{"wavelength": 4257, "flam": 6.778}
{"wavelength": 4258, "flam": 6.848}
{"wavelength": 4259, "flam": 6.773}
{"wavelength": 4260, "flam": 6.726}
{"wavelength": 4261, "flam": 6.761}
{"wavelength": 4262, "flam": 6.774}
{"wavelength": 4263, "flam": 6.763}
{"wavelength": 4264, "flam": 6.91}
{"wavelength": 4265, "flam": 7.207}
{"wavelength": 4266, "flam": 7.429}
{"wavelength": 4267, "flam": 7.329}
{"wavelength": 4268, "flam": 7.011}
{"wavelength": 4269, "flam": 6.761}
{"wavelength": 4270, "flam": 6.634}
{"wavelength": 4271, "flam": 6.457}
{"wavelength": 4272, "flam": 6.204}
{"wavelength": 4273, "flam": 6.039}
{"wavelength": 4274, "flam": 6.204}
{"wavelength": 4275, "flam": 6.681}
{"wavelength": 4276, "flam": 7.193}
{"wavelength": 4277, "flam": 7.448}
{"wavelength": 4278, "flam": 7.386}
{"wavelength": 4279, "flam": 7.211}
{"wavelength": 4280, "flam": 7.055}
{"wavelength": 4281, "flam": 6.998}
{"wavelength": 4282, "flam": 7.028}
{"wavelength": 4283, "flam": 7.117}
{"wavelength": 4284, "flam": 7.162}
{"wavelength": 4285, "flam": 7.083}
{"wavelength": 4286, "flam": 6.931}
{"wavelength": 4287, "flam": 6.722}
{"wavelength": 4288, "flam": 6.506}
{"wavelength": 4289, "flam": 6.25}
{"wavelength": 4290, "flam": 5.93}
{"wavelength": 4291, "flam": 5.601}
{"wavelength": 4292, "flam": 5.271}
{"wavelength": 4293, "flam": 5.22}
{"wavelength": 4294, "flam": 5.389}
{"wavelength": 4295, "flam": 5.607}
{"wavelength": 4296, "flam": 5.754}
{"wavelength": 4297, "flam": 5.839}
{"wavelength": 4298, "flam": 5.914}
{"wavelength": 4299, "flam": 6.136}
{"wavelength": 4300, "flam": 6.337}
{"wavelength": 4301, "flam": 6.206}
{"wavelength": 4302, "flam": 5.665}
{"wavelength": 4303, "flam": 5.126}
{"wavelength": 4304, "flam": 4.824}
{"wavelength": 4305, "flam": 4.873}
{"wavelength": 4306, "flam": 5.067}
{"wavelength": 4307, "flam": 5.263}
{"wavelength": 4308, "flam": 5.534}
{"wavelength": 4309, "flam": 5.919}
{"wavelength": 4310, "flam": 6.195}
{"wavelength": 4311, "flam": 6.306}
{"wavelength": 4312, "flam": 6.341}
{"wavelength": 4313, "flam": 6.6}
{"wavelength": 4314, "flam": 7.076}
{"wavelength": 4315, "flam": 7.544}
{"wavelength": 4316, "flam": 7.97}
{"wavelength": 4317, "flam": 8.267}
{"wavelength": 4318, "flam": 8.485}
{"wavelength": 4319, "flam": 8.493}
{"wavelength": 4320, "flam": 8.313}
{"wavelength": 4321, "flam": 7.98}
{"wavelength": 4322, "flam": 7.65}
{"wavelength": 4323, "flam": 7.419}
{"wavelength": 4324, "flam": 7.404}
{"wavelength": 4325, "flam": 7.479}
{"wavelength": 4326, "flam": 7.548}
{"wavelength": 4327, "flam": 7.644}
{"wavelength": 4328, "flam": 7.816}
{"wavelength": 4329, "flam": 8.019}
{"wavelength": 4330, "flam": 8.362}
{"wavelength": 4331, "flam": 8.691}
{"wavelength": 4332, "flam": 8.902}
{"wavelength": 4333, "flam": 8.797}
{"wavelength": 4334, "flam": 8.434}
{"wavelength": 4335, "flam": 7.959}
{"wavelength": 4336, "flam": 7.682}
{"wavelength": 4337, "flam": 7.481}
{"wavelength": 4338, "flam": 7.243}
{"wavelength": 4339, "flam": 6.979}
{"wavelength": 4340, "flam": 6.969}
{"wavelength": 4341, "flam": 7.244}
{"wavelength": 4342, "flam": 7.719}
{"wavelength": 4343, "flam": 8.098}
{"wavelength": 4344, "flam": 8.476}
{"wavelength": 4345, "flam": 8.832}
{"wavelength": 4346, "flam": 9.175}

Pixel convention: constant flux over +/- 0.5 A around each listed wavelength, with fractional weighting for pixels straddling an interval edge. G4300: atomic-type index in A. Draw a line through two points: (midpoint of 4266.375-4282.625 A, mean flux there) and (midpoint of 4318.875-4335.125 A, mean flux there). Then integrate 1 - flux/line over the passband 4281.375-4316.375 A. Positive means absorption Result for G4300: 6.1 A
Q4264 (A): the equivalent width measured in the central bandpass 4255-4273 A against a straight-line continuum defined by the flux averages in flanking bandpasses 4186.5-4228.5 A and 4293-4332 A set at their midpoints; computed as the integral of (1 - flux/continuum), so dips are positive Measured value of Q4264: 0.0 A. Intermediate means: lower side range 6.83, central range 6.79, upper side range 6.77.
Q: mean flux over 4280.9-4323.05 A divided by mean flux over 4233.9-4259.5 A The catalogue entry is 0.9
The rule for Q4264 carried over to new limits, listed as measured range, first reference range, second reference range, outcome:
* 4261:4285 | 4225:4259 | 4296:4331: 0.4 A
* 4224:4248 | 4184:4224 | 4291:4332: -1.5 A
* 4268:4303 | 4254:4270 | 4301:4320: 1.4 A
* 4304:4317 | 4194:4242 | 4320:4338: 2.6 A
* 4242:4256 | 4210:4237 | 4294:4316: -1.5 A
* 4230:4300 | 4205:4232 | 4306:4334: 3.1 A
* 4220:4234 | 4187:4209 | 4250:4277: -0.6 A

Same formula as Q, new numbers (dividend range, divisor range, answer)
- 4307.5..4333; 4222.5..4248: 1.04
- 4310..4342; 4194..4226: 1.11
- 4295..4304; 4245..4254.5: 0.77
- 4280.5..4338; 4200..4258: 0.97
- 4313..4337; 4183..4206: 1.19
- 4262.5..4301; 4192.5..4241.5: 0.95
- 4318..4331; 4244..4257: 1.07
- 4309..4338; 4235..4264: 1.08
